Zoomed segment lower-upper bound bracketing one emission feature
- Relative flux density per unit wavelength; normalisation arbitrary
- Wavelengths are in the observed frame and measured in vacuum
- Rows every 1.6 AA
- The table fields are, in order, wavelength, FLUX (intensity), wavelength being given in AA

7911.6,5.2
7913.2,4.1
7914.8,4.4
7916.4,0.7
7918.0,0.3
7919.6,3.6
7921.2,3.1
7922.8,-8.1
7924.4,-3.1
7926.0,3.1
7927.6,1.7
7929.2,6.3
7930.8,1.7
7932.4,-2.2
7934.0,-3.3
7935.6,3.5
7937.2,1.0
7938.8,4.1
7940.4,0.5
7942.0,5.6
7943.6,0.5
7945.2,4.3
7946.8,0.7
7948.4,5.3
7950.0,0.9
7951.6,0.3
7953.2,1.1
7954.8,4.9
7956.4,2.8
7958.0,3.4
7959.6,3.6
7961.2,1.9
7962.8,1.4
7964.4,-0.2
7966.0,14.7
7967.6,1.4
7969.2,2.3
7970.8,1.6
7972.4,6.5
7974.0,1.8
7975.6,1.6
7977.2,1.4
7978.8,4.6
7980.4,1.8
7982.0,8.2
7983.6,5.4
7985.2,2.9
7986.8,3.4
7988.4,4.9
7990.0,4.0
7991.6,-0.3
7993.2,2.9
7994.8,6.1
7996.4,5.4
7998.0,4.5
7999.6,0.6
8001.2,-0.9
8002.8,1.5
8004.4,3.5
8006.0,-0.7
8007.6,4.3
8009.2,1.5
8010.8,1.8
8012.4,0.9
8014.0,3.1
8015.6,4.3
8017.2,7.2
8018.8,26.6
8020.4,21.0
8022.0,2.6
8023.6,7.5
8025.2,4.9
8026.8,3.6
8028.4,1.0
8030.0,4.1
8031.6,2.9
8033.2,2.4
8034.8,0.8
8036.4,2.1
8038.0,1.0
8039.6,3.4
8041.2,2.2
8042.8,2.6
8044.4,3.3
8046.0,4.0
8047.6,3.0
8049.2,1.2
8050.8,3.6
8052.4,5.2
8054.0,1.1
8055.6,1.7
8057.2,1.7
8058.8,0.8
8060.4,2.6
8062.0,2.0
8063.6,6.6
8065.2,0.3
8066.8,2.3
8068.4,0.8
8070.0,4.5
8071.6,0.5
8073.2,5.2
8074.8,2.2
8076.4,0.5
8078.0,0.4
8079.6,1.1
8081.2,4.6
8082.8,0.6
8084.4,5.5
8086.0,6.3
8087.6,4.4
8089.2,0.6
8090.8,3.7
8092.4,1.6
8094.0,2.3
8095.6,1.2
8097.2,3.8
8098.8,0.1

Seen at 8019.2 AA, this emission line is H-beta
